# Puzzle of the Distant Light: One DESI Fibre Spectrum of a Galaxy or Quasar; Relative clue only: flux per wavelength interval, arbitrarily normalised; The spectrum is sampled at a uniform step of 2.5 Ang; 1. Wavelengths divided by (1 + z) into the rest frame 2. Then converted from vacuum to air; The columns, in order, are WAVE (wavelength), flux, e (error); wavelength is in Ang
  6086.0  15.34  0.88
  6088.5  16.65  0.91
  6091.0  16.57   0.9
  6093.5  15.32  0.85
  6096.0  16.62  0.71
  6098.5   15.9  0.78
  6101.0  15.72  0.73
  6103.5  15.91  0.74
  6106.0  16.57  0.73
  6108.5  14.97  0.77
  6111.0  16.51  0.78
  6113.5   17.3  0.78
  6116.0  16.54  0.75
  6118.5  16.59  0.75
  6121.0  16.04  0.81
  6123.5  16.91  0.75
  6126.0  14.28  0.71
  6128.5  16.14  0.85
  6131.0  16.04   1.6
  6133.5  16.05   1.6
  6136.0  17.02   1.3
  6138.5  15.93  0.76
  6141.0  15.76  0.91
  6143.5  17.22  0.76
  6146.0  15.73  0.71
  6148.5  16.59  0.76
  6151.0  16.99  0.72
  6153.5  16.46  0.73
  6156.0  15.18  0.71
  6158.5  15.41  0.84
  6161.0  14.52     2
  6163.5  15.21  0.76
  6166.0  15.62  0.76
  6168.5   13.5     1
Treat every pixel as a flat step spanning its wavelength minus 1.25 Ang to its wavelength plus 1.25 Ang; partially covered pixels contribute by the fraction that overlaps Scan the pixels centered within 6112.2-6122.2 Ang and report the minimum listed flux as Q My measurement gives 16.04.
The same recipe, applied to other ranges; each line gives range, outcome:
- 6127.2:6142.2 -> 15.76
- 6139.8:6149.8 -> 15.73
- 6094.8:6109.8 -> 14.97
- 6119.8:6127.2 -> 14.28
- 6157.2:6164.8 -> 14.52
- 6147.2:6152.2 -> 16.59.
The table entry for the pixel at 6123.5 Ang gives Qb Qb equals 16.91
